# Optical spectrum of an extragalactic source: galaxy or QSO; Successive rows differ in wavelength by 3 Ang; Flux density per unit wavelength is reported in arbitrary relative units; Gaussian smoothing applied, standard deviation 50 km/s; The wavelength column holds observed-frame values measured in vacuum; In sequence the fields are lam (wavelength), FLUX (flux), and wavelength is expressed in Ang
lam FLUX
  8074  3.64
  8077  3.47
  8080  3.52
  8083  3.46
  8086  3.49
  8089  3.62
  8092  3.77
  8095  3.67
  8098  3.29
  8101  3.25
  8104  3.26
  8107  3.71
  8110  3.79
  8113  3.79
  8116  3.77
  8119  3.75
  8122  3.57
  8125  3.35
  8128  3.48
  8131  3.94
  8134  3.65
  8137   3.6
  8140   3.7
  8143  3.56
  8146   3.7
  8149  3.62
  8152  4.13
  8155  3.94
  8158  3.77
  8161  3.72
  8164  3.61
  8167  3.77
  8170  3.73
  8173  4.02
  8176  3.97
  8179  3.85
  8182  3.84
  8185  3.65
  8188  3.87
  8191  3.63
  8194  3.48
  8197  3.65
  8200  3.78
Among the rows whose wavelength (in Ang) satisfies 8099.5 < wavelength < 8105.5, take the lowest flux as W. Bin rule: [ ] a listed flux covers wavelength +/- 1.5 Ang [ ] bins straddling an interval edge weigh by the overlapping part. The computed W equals 3.25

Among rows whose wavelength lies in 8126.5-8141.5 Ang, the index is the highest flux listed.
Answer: 3.94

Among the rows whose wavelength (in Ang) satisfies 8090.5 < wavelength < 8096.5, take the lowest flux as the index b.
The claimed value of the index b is 3.67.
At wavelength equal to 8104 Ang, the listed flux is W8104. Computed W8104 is 3.26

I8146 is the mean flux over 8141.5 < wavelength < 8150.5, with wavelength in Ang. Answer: 3.63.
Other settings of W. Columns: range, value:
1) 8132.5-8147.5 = 3.56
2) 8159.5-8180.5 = 3.61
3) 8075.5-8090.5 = 3.46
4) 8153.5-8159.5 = 3.77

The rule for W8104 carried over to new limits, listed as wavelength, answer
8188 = 3.87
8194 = 3.48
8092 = 3.77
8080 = 3.52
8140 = 3.7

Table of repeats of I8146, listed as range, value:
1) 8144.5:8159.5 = 3.83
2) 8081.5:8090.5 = 3.52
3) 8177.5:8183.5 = 3.85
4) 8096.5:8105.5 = 3.27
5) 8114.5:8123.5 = 3.7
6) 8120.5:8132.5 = 3.58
